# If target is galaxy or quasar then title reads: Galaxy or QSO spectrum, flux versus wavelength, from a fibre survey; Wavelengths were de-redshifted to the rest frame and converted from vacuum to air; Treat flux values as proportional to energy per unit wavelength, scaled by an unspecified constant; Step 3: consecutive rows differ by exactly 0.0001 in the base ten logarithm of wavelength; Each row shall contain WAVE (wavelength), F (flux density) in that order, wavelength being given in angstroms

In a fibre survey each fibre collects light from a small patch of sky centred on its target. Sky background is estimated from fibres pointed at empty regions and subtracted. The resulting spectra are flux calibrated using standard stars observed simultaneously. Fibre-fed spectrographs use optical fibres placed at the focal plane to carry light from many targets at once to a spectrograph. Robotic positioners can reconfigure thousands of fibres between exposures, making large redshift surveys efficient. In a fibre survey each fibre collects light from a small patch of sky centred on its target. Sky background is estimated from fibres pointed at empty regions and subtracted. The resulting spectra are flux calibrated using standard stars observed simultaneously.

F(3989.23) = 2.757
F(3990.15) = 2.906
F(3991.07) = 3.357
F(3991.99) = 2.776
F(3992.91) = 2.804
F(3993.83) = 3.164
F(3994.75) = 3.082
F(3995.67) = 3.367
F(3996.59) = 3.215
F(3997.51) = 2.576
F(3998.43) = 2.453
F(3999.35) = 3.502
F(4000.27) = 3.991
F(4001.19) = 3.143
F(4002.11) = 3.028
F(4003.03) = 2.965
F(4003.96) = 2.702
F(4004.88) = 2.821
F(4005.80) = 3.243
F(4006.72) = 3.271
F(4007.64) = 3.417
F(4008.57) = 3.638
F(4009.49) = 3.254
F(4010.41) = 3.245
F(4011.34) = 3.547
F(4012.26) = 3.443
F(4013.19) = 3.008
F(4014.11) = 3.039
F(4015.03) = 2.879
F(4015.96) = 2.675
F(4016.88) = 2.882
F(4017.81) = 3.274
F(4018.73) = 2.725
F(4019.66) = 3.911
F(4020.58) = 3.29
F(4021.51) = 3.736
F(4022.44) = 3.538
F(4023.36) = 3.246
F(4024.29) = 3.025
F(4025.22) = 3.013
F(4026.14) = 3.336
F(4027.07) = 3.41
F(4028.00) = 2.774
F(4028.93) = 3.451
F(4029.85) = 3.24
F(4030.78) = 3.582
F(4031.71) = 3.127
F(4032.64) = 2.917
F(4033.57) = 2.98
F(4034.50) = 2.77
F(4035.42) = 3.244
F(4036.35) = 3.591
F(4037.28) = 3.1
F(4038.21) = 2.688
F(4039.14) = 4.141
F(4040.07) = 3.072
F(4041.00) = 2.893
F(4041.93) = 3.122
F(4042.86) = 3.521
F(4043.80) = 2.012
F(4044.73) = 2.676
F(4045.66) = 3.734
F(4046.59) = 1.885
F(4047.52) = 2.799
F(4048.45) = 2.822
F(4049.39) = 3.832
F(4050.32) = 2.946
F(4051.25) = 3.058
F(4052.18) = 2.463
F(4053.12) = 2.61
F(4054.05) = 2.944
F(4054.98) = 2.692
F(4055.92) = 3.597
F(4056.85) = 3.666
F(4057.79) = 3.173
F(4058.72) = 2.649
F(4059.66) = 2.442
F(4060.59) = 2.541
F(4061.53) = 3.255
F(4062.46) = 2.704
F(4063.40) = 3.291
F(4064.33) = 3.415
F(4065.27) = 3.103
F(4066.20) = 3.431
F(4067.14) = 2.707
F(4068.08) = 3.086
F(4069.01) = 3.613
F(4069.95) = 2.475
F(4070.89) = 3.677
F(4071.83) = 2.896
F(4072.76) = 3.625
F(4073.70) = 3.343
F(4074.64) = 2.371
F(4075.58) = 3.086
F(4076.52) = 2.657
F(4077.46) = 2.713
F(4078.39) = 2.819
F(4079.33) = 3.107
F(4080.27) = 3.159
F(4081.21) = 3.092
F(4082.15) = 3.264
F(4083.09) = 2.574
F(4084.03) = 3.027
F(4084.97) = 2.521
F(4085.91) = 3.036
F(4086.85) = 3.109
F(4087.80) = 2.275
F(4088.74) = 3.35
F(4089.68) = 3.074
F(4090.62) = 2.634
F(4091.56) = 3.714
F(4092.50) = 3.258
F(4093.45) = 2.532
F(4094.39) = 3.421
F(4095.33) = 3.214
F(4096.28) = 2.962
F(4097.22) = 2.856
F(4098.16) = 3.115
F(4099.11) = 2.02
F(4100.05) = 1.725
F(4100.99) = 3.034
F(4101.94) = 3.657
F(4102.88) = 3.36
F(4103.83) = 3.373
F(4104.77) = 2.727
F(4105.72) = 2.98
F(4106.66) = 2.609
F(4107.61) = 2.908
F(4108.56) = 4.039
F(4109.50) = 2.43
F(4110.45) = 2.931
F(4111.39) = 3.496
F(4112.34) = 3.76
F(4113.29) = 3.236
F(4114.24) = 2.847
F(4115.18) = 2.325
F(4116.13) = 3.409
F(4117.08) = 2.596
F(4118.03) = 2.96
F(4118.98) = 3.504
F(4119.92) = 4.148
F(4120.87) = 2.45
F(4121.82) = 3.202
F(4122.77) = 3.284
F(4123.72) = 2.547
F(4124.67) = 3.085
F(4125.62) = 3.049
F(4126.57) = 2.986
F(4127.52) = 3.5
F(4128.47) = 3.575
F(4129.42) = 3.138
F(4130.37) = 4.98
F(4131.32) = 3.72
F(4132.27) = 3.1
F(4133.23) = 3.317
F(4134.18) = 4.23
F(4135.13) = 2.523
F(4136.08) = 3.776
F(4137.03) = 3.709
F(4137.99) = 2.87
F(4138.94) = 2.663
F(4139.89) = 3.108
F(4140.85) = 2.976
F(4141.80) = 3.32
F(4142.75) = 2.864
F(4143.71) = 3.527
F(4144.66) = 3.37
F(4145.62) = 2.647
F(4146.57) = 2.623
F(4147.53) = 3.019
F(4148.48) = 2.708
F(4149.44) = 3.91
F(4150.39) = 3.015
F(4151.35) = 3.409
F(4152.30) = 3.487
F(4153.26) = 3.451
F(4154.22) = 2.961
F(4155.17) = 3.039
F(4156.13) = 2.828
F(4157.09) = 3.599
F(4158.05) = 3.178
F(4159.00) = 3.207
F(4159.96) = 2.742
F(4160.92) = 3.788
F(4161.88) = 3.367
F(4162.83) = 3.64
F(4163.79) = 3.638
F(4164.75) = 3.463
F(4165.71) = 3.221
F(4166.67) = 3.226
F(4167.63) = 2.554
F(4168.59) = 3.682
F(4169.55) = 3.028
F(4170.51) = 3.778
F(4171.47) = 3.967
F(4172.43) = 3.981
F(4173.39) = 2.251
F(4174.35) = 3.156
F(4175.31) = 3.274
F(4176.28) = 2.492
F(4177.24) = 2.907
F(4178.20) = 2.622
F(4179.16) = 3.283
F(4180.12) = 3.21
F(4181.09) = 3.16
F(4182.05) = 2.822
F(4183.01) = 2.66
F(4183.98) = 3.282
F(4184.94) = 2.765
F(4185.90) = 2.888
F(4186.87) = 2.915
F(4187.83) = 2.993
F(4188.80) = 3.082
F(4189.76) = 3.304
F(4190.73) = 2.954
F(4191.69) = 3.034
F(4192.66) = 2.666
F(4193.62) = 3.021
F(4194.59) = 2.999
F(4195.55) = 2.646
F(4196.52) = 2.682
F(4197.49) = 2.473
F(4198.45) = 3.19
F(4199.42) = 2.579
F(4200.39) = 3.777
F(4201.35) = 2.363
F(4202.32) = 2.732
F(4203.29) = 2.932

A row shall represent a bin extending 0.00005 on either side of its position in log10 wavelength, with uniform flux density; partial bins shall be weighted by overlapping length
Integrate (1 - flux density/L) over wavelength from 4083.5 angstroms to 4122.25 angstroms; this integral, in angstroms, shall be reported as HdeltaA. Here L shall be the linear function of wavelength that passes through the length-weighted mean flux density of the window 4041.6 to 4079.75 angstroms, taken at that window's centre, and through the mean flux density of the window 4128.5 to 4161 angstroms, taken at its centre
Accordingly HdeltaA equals 1.3 angstroms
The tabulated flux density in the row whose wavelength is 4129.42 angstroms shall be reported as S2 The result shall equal 3.138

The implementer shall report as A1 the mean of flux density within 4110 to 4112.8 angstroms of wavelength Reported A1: 3.4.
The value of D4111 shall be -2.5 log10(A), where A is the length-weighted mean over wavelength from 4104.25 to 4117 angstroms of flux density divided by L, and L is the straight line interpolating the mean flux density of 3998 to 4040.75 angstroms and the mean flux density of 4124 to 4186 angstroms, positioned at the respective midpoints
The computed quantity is 0.06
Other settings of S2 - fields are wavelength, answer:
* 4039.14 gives 4.141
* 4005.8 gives 3.243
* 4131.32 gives 3.72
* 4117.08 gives 2.596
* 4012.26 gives 3.443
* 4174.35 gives 3.156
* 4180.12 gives 3.21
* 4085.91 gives 3.036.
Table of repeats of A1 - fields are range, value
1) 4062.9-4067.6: 3.19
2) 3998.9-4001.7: 3.54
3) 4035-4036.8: 3.42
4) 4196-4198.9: 2.77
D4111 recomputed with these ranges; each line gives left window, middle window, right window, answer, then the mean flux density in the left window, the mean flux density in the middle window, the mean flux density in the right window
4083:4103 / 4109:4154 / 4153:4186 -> -0.053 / 2.93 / 3.21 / 3.18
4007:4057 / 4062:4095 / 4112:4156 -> 0.047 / 3.14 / 3.03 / 3.21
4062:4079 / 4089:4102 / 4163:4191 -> 0.053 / 3.06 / 2.93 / 3.13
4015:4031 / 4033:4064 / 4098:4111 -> 0.046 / 3.22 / 3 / 2.92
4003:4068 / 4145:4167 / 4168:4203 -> -0.067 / 3.1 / 3.23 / 3.01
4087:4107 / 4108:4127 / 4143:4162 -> -0.027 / 2.95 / 3.11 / 3.19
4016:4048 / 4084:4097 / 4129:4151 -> 0.070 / 3.13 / 3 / 3.27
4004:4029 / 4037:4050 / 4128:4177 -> 0.072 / 3.21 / 3.02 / 3.27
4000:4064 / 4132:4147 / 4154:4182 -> 0.008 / 3.11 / 3.17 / 3.21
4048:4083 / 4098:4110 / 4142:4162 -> 0.065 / 3.03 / 2.92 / 3.18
